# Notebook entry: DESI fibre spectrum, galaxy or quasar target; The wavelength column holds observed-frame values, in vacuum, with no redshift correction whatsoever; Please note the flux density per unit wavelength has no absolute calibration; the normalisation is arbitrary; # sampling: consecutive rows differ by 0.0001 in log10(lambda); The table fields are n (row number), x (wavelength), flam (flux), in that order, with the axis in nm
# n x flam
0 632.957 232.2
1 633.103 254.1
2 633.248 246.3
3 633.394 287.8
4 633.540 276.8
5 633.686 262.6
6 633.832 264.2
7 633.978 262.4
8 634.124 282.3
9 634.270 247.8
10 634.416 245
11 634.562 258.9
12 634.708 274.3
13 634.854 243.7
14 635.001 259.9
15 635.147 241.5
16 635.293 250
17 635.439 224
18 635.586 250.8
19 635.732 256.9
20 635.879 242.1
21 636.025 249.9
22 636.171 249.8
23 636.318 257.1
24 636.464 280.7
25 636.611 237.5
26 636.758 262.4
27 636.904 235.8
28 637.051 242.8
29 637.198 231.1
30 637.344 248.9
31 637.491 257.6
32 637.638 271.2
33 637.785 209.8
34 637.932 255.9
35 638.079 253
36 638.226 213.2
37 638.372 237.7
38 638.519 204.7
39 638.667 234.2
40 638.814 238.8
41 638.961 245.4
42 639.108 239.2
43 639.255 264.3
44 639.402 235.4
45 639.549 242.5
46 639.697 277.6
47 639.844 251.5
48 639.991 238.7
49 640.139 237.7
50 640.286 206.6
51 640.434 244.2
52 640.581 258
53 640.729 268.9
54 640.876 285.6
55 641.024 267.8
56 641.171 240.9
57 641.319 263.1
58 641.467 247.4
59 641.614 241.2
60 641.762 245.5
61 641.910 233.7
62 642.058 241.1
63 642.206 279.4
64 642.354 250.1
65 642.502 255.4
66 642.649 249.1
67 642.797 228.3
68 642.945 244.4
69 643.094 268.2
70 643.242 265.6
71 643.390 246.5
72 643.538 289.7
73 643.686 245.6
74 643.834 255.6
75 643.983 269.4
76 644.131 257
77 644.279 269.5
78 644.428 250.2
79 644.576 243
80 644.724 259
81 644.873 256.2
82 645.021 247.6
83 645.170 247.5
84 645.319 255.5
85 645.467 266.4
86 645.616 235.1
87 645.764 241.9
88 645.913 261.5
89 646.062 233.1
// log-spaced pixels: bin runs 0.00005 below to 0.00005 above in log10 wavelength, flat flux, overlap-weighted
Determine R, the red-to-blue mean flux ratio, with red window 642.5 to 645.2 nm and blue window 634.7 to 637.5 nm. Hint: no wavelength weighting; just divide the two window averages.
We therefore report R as 1.03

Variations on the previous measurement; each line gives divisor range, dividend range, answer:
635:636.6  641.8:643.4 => 1.00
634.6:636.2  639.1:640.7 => 0.99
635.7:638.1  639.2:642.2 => 1.00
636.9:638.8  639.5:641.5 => 1.06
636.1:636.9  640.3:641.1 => 1.02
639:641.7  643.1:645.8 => 1.02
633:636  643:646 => 1.00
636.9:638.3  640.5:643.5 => 1.05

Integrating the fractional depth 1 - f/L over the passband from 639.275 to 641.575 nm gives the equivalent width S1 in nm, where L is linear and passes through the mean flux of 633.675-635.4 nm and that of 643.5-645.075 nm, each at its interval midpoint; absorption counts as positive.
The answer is 0.06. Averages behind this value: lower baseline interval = 257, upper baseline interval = 258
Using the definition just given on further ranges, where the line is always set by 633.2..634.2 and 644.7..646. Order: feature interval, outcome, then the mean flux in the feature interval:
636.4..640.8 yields 0.299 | 244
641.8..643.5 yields 0.027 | 252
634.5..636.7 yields 0.120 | 252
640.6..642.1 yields 0.022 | 254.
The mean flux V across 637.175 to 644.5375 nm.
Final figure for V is 249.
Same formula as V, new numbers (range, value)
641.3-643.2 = 250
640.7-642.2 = 254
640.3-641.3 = 258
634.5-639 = 246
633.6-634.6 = 261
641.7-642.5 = 250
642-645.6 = 256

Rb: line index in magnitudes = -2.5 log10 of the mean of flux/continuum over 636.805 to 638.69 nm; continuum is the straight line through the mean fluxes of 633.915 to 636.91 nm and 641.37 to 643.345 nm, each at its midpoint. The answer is 0.06 mag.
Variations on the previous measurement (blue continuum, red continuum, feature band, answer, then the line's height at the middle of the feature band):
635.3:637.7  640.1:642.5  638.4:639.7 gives 0.05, 250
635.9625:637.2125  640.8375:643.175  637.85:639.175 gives 0.07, 251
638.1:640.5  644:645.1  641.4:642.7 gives -0.01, 247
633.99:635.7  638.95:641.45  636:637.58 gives 0.01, 252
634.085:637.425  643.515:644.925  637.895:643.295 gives 0.03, 255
